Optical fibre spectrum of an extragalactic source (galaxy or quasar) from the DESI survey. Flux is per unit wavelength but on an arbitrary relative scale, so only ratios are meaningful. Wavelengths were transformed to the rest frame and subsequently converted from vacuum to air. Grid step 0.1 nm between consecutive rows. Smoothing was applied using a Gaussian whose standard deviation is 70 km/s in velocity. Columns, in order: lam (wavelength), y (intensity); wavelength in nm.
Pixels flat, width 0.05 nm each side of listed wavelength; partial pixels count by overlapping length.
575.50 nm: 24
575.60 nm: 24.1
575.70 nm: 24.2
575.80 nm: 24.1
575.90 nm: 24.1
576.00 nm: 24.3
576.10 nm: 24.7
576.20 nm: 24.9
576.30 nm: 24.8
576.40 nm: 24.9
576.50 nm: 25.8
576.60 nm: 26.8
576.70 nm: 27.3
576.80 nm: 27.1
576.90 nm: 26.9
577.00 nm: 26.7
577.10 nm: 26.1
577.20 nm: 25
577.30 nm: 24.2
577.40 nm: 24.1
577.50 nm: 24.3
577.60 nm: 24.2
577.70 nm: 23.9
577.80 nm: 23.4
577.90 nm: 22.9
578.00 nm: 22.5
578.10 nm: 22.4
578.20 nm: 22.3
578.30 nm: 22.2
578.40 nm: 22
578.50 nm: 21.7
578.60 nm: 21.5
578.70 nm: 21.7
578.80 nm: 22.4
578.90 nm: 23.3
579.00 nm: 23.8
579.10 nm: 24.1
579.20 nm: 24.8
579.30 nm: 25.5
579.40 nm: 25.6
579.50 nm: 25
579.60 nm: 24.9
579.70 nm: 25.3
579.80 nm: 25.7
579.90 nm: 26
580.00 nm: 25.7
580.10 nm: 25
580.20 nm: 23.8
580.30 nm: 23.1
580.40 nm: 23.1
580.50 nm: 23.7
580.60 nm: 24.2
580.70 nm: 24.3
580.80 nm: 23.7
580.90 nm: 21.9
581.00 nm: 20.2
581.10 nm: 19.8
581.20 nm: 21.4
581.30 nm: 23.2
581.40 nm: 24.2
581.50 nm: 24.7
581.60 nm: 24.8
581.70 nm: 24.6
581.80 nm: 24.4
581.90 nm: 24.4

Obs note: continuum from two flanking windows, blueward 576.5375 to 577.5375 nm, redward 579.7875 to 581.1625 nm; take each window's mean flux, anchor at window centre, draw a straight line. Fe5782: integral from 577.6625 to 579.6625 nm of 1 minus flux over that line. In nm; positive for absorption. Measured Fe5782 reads 0.12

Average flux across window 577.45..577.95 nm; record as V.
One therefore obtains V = 23.7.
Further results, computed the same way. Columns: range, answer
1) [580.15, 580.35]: 23.5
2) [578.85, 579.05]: 23.5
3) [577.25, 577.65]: 24.2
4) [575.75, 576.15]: 24.3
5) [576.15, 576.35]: 24.9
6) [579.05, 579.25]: 24.5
